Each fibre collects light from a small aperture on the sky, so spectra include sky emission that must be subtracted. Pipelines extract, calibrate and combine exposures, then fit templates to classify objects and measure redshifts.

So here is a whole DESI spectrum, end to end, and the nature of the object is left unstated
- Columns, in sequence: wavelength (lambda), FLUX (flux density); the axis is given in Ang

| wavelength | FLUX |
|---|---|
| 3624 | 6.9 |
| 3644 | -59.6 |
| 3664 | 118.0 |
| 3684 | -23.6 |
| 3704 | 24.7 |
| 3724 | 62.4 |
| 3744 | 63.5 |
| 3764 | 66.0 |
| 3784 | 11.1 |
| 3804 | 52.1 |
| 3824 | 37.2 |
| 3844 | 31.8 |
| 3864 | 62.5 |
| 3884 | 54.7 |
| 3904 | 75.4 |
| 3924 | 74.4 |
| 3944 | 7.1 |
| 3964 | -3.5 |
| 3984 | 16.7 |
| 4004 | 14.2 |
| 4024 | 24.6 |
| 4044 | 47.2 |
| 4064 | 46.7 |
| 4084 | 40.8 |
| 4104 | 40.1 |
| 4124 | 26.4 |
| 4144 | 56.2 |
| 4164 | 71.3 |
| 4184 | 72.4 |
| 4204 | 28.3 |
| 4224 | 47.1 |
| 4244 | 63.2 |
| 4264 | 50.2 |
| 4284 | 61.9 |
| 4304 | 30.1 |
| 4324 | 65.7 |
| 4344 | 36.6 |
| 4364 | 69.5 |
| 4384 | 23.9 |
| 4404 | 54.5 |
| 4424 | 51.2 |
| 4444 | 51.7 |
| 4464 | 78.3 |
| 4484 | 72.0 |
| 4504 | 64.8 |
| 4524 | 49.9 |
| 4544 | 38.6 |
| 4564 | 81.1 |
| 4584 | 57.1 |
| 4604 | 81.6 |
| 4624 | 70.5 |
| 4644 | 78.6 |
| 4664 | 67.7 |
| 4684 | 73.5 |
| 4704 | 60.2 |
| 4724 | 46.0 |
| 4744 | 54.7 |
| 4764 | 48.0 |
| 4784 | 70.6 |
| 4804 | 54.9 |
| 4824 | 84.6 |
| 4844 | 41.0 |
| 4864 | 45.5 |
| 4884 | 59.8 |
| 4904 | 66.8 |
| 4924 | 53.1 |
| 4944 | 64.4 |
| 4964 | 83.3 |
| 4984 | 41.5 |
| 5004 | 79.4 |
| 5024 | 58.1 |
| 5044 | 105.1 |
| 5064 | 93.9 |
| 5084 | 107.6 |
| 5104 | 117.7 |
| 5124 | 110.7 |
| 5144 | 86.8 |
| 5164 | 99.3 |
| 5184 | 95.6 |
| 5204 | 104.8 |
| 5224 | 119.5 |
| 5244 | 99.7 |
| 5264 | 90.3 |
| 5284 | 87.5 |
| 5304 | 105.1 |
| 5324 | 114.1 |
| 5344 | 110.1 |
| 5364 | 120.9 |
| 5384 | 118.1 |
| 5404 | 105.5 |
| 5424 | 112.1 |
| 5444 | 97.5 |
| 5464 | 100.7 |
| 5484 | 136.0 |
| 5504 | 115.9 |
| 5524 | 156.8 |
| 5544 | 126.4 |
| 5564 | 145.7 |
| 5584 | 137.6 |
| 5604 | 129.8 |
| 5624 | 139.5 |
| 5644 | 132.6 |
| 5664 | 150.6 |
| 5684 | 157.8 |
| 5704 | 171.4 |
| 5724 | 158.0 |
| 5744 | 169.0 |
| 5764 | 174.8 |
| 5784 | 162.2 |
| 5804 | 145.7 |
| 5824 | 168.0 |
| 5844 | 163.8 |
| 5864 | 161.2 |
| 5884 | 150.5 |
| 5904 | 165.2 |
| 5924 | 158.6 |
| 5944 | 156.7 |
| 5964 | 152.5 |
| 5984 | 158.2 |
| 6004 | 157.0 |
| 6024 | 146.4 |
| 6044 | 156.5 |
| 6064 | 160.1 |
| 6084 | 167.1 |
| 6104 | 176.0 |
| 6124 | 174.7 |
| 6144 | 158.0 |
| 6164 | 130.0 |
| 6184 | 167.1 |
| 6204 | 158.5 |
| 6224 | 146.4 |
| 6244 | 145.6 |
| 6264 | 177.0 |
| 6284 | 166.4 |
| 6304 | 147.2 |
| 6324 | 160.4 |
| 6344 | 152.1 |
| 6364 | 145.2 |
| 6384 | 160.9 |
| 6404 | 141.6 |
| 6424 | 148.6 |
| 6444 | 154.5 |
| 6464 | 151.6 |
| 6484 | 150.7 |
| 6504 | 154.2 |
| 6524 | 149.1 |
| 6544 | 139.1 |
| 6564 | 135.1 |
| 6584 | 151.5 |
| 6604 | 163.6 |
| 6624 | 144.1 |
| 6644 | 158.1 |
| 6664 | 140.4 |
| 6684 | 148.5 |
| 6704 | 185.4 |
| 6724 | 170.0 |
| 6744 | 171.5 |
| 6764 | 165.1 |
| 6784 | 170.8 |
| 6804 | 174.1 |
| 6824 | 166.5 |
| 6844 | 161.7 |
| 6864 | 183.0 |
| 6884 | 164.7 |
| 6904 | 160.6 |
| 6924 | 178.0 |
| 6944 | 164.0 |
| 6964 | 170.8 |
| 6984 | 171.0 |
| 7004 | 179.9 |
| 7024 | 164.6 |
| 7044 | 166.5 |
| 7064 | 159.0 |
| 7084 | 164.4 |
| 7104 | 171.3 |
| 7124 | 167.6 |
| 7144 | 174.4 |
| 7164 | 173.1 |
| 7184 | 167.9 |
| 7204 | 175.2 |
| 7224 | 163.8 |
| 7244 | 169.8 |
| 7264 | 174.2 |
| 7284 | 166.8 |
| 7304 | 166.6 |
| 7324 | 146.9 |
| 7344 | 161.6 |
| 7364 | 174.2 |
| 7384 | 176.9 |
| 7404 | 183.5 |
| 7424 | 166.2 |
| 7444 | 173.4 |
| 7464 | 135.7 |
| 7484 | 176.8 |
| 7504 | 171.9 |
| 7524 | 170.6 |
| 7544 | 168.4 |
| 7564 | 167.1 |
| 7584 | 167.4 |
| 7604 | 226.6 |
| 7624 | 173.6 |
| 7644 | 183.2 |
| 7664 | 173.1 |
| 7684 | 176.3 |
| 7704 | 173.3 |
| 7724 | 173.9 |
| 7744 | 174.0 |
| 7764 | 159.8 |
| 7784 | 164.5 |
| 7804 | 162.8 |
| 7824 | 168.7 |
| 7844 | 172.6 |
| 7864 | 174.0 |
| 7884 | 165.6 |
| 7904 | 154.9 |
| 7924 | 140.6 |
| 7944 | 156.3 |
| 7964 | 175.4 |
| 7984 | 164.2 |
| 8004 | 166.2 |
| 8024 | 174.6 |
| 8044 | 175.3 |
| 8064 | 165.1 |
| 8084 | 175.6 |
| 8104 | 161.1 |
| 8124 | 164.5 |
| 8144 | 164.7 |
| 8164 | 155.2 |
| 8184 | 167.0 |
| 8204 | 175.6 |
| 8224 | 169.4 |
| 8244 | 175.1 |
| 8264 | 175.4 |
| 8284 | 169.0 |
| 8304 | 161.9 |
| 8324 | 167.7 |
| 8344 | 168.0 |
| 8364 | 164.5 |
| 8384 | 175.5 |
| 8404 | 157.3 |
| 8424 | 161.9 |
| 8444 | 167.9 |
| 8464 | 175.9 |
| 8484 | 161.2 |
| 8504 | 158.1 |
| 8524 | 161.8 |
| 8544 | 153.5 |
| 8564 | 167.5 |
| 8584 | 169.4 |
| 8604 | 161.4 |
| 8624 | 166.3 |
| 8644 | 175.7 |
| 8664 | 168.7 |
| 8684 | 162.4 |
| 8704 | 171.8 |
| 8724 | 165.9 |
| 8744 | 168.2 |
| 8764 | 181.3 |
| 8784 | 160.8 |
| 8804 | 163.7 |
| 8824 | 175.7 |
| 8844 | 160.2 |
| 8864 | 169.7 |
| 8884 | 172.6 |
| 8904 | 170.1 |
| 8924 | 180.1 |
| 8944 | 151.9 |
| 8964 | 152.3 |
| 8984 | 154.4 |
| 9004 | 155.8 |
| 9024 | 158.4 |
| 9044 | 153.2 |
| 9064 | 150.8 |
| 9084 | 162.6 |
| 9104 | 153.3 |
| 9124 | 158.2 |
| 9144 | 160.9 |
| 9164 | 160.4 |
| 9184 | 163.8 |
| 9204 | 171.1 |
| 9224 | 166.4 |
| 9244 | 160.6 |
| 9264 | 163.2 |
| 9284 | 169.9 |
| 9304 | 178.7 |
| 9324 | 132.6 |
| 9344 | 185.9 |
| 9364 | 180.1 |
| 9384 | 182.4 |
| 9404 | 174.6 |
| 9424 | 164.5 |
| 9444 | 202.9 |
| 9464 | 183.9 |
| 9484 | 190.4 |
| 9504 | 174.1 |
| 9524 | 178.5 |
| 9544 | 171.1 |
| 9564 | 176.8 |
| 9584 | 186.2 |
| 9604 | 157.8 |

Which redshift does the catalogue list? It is 0.27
